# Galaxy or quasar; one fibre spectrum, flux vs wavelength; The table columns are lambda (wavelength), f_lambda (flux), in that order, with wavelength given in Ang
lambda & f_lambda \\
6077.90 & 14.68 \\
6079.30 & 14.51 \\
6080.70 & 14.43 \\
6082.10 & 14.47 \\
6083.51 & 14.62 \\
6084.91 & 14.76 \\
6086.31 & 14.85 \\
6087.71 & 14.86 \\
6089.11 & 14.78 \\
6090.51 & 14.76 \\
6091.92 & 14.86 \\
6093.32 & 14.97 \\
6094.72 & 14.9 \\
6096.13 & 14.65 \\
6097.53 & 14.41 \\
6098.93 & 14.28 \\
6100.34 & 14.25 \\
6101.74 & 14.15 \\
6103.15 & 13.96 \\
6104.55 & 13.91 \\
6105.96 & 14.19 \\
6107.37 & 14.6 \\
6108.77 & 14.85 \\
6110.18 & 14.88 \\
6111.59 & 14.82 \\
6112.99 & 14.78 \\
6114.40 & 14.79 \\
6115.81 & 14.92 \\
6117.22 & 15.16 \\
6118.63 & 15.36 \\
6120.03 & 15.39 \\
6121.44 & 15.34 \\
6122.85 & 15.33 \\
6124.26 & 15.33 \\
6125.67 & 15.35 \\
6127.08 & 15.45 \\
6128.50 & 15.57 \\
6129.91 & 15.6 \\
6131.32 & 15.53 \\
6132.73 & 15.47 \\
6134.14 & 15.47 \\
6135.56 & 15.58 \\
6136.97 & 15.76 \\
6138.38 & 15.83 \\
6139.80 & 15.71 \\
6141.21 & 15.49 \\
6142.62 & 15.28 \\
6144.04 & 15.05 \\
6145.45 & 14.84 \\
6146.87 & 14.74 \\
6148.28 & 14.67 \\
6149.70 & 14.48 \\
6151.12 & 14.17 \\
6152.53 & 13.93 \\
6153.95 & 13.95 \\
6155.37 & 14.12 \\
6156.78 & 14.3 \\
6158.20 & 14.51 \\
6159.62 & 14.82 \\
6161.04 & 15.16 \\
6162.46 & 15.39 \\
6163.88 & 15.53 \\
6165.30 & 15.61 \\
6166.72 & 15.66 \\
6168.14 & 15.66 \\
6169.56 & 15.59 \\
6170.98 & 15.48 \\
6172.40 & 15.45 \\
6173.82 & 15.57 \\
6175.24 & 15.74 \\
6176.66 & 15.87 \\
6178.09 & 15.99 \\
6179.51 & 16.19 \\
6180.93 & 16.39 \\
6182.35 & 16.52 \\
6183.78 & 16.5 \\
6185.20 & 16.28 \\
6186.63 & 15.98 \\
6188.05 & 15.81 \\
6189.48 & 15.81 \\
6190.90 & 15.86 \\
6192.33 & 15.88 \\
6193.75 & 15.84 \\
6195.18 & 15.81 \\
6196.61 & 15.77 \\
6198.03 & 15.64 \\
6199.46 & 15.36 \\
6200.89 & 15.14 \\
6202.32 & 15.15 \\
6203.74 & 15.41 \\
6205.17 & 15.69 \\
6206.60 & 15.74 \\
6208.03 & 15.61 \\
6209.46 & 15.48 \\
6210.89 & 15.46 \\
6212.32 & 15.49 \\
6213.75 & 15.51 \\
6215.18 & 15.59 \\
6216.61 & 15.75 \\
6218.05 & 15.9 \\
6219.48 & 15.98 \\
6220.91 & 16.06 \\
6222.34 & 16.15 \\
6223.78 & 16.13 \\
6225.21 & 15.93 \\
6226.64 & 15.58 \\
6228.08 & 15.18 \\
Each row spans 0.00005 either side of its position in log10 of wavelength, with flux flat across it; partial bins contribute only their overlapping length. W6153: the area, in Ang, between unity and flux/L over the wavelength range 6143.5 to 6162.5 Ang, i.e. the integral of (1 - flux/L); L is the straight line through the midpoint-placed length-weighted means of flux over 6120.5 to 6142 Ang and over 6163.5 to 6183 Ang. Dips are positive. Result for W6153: 1.4 Ang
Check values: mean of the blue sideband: 15.5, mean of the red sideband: 15.8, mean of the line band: 14.5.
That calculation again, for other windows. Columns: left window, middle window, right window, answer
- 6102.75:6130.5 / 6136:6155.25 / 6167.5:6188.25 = 0.7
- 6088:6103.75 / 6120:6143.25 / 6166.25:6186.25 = -0.5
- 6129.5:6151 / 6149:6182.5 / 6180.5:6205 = 0.7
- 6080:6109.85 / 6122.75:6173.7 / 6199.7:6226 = -0.4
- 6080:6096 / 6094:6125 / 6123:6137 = 0.8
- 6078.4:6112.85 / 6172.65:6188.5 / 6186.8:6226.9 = -0.6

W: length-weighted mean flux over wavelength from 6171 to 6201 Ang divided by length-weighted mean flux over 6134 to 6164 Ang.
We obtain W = 1.06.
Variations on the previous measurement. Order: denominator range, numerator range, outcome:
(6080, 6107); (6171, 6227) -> 1.09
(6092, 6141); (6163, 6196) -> 1.06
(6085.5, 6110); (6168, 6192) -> 1.09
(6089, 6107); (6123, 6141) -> 1.08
